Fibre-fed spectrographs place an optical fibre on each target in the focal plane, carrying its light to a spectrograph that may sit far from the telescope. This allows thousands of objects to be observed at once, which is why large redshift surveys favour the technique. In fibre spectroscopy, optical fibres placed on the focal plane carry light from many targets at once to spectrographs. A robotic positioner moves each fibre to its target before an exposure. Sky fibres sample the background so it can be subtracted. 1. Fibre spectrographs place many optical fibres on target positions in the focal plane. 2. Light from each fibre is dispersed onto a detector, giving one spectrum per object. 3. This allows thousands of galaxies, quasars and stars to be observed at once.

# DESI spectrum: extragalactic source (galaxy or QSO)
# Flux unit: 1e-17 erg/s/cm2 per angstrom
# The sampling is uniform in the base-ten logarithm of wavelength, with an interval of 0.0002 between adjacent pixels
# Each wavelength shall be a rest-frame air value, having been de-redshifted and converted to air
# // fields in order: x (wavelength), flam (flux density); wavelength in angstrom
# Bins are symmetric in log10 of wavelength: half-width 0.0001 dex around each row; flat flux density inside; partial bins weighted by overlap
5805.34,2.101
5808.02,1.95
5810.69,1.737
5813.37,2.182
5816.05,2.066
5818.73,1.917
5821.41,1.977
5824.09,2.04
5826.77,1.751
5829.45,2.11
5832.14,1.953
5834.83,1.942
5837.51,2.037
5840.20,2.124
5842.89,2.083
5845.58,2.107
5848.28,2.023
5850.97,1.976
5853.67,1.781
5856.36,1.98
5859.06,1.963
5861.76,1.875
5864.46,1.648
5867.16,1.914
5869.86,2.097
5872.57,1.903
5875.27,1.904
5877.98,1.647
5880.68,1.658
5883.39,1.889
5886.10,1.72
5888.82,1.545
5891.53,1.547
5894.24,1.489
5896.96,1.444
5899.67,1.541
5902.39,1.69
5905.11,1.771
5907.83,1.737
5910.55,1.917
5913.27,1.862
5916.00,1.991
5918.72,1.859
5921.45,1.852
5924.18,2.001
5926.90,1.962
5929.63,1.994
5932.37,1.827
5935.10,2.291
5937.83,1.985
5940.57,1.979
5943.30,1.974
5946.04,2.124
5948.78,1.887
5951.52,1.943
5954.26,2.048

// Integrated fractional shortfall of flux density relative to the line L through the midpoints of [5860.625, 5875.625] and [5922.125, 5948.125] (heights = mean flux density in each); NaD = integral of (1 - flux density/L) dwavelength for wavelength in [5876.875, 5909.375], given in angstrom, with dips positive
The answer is 4.9 angstrom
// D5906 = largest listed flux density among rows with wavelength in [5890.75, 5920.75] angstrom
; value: 1.991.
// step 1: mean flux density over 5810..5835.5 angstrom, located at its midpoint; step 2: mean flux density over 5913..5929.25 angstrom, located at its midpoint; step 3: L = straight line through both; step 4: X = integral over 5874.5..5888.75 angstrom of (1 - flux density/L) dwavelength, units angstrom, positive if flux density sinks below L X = 1.53 angstrom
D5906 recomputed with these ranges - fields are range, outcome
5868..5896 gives 2.097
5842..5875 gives 2.107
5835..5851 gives 2.124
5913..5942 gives 2.291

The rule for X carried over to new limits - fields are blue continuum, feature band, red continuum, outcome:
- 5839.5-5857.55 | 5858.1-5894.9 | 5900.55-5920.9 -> 2.9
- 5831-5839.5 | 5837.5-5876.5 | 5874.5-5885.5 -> -1.6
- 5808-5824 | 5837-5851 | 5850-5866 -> -1.2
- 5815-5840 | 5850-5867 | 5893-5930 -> 0.4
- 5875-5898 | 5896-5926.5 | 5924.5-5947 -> 0.6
